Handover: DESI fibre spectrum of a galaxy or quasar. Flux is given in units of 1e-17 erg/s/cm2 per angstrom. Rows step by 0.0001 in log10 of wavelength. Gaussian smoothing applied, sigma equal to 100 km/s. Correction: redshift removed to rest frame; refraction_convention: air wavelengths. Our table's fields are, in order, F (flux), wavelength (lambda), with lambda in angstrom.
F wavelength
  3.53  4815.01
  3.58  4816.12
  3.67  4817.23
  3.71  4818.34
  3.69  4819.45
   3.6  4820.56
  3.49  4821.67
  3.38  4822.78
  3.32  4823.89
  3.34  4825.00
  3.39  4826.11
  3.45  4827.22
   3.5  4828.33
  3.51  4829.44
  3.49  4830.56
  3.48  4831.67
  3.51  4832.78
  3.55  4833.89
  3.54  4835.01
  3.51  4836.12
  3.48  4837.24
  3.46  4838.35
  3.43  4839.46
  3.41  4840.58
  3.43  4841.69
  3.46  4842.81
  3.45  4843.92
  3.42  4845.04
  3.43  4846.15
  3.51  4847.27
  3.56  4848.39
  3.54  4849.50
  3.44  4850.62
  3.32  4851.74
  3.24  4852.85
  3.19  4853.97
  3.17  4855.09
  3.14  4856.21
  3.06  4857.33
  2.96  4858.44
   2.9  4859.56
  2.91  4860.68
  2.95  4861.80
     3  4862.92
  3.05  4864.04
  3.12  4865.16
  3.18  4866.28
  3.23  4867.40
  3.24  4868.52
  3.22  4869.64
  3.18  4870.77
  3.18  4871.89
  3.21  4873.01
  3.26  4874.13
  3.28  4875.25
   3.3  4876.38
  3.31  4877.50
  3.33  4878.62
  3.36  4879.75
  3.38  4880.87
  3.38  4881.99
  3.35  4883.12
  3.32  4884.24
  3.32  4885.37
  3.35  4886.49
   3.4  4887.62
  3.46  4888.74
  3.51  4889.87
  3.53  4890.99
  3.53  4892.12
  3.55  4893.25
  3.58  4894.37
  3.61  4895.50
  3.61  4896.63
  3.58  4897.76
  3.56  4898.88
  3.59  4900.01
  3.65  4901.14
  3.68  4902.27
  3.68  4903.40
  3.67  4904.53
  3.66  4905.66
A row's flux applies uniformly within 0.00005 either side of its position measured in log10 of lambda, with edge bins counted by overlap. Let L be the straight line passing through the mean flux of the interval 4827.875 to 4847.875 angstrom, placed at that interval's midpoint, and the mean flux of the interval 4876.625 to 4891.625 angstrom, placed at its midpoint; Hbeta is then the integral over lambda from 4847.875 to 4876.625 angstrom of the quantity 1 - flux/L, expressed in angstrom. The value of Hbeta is 2.0 angstrom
